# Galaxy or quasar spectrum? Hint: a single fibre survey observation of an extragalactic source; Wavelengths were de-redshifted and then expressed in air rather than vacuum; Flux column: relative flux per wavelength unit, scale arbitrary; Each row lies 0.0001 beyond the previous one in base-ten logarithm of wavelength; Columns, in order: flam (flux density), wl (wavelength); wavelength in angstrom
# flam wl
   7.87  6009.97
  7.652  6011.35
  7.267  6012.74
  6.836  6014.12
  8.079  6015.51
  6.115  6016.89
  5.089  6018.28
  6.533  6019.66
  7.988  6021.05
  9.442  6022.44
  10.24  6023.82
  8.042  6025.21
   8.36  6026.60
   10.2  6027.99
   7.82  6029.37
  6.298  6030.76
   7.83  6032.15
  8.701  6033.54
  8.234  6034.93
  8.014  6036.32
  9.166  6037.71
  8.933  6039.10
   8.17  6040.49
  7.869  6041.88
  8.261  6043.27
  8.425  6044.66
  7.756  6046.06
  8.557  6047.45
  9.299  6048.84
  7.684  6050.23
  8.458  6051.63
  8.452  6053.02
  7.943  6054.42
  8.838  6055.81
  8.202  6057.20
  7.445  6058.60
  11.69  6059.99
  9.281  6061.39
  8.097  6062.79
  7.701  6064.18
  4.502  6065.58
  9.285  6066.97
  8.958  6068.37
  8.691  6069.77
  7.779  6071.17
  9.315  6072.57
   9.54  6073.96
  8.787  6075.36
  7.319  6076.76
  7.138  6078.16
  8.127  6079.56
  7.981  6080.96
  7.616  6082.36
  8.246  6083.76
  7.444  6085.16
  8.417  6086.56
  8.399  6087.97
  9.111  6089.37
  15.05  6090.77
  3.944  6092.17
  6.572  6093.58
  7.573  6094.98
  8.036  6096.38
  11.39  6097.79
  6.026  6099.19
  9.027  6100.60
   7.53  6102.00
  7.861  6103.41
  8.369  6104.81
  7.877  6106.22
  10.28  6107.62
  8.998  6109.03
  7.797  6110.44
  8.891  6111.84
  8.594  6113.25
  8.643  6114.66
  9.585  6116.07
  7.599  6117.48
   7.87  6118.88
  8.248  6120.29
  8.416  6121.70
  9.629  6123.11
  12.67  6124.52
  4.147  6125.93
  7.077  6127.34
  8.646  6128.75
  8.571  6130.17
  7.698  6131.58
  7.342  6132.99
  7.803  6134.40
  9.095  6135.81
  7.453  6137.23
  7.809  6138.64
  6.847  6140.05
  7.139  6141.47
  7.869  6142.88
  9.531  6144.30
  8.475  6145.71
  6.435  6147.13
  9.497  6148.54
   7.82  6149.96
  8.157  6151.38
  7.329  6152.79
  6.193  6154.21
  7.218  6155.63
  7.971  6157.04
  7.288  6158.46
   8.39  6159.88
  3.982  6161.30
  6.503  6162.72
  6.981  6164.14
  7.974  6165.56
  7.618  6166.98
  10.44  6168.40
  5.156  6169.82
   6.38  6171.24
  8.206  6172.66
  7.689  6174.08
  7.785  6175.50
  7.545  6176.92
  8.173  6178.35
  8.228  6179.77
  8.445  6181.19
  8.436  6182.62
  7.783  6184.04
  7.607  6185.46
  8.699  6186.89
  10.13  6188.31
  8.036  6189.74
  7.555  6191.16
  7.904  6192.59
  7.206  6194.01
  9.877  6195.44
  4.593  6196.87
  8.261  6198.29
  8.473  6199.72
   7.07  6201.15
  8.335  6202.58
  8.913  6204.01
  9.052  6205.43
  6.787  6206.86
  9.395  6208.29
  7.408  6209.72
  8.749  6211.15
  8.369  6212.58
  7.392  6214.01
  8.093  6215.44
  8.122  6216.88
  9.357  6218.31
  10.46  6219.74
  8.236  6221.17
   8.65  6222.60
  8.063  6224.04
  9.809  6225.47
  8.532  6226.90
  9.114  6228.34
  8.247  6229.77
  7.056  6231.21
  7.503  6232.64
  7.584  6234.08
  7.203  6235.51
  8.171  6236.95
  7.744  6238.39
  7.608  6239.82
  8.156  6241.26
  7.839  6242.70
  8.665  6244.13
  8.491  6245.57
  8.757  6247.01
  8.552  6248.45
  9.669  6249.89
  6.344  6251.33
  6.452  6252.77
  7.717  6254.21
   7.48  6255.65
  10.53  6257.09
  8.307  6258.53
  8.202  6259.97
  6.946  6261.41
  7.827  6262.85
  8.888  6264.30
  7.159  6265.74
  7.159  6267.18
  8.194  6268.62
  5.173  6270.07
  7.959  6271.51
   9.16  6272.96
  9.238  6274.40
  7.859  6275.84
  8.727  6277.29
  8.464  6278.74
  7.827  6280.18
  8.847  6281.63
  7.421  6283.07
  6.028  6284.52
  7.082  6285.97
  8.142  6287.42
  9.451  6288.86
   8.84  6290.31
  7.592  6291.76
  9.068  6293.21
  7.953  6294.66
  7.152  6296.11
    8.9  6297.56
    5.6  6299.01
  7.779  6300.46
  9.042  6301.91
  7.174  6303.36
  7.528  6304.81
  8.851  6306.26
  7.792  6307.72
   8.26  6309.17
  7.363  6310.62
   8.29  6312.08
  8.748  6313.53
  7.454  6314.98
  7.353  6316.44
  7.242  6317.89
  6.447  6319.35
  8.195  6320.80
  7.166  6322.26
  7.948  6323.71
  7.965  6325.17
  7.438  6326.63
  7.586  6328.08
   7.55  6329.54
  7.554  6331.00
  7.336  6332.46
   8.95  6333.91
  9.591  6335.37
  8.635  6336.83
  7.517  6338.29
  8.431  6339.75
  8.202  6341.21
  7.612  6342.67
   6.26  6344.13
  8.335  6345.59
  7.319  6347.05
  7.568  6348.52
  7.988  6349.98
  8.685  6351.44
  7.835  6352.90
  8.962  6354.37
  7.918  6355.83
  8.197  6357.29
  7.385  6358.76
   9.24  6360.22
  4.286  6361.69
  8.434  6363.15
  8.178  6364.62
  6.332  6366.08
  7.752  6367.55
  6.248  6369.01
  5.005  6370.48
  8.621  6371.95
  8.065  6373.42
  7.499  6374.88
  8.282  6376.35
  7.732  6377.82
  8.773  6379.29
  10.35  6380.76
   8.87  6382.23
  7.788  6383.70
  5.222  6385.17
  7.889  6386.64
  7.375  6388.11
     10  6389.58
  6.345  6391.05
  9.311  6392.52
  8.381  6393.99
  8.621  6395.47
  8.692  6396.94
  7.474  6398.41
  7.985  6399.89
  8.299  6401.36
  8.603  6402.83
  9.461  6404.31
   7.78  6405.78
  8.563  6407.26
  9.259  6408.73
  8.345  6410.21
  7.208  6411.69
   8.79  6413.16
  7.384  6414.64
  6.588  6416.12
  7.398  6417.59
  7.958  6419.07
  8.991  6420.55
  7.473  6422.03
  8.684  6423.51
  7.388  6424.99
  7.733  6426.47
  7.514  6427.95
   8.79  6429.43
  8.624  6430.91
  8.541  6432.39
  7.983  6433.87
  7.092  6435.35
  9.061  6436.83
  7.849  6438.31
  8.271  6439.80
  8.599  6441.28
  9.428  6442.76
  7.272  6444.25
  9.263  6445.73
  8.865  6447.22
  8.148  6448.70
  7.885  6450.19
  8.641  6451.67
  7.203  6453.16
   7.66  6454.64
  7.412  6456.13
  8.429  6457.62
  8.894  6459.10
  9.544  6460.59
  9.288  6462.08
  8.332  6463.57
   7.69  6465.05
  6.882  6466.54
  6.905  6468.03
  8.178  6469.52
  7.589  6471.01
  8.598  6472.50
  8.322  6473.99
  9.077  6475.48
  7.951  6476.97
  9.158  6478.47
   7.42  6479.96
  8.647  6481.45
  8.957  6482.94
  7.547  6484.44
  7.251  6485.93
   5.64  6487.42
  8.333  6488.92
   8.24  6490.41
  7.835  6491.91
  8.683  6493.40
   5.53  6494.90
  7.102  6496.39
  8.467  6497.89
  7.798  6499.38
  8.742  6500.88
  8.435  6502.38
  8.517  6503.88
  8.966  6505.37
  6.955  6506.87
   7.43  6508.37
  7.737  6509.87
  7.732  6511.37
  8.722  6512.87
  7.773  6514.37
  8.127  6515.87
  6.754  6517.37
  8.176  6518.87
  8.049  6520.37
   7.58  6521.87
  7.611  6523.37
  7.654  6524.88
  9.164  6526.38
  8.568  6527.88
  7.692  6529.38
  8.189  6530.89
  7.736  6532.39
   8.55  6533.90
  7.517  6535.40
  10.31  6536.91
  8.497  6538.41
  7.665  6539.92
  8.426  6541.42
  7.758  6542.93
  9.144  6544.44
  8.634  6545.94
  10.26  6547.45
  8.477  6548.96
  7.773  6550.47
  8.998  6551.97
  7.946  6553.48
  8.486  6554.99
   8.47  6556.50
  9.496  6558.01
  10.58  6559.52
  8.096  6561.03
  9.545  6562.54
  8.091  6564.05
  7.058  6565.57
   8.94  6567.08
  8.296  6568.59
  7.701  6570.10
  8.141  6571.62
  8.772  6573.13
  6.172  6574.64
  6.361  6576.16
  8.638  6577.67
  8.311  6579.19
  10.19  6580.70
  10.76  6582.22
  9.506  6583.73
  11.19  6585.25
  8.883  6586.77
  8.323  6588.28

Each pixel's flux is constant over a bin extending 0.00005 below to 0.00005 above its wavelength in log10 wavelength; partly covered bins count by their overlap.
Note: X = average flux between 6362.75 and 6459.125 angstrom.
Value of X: 8.06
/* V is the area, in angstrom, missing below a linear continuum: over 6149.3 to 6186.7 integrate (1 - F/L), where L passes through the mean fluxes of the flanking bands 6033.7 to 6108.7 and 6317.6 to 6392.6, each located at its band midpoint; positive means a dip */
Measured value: 2.9 angstrom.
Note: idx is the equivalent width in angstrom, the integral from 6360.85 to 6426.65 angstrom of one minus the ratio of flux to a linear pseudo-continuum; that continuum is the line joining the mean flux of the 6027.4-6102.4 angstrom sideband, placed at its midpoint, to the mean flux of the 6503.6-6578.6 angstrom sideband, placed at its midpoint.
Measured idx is 2.9 angstrom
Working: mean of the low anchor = 8.32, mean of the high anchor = 8.24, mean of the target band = 7.9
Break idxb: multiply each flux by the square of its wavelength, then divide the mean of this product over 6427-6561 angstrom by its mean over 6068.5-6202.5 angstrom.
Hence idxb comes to 1.14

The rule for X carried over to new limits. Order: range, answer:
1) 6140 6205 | 7.76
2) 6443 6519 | 8.02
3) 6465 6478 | 7.94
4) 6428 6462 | 8.34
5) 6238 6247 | 8.15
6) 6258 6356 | 7.9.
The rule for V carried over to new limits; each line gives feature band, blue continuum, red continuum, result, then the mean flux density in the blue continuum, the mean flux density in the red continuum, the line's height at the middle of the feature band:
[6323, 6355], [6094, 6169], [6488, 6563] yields 0.7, 8.03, 8.25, 8.15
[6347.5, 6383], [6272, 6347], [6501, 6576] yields 0.8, 7.93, 8.26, 8.01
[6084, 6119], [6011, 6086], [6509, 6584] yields -1.2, 8.15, 8.37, 8.17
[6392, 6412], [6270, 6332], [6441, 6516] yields -1.2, 7.87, 8.07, 7.98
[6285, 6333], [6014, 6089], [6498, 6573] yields 2.6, 8.19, 8.31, 8.26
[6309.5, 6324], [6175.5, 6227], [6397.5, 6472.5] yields 1.0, 8.26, 8.15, 8.21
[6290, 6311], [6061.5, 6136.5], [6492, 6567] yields 0.9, 8.3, 8.24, 8.27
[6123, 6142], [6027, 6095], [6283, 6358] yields 0.6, 8.32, 7.87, 8.19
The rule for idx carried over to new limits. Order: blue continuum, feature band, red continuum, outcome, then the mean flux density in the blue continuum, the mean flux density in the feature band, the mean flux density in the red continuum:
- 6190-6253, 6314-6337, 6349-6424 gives 0.8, 8.14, 7.77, 7.97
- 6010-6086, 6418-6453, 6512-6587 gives 0.6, 8.14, 8.24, 8.47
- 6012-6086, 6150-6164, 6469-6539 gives 1.9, 8.15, 7.04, 8.03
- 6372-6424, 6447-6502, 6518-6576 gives 1.6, 8.16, 8.02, 8.35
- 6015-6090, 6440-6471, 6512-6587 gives 0.8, 8.22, 8.21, 8.47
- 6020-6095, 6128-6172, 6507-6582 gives 3.9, 8.35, 7.6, 8.29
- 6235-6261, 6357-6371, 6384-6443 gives 1.7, 8.1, 7.1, 8.11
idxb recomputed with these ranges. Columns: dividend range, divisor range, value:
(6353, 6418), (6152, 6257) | 1.06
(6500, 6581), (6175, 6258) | 1.12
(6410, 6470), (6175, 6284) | 1.07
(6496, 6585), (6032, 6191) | 1.18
